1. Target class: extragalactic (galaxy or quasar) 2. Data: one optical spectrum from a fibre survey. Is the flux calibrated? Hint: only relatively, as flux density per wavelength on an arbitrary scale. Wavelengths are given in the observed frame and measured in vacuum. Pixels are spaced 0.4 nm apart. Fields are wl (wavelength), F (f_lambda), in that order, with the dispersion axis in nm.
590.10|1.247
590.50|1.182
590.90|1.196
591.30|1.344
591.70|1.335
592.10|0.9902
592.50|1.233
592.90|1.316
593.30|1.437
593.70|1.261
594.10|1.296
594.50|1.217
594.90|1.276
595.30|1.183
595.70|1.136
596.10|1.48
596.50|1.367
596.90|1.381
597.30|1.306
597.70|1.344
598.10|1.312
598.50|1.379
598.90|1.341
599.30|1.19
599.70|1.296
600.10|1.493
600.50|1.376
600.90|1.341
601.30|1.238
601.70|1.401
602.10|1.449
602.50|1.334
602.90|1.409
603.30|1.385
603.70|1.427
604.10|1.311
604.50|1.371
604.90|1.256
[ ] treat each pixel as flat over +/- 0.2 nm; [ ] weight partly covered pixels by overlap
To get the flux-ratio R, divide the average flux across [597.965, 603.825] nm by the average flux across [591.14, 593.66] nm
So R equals 1.07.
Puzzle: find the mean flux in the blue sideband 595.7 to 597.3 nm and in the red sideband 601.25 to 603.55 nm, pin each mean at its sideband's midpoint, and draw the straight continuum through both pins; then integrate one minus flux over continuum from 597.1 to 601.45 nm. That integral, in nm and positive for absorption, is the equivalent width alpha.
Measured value 0.13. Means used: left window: 1.36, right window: 1.38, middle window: 1.33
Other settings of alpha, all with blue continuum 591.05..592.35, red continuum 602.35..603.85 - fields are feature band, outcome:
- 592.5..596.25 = -0.07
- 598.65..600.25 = 0.01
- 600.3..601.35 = 0.02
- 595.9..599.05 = -0.14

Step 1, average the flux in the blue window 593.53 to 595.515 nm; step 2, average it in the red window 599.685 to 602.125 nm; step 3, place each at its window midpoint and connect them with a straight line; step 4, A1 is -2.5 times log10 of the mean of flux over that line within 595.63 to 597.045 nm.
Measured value -0.063 mag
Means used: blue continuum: 1.25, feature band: 1.36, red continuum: 1.37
